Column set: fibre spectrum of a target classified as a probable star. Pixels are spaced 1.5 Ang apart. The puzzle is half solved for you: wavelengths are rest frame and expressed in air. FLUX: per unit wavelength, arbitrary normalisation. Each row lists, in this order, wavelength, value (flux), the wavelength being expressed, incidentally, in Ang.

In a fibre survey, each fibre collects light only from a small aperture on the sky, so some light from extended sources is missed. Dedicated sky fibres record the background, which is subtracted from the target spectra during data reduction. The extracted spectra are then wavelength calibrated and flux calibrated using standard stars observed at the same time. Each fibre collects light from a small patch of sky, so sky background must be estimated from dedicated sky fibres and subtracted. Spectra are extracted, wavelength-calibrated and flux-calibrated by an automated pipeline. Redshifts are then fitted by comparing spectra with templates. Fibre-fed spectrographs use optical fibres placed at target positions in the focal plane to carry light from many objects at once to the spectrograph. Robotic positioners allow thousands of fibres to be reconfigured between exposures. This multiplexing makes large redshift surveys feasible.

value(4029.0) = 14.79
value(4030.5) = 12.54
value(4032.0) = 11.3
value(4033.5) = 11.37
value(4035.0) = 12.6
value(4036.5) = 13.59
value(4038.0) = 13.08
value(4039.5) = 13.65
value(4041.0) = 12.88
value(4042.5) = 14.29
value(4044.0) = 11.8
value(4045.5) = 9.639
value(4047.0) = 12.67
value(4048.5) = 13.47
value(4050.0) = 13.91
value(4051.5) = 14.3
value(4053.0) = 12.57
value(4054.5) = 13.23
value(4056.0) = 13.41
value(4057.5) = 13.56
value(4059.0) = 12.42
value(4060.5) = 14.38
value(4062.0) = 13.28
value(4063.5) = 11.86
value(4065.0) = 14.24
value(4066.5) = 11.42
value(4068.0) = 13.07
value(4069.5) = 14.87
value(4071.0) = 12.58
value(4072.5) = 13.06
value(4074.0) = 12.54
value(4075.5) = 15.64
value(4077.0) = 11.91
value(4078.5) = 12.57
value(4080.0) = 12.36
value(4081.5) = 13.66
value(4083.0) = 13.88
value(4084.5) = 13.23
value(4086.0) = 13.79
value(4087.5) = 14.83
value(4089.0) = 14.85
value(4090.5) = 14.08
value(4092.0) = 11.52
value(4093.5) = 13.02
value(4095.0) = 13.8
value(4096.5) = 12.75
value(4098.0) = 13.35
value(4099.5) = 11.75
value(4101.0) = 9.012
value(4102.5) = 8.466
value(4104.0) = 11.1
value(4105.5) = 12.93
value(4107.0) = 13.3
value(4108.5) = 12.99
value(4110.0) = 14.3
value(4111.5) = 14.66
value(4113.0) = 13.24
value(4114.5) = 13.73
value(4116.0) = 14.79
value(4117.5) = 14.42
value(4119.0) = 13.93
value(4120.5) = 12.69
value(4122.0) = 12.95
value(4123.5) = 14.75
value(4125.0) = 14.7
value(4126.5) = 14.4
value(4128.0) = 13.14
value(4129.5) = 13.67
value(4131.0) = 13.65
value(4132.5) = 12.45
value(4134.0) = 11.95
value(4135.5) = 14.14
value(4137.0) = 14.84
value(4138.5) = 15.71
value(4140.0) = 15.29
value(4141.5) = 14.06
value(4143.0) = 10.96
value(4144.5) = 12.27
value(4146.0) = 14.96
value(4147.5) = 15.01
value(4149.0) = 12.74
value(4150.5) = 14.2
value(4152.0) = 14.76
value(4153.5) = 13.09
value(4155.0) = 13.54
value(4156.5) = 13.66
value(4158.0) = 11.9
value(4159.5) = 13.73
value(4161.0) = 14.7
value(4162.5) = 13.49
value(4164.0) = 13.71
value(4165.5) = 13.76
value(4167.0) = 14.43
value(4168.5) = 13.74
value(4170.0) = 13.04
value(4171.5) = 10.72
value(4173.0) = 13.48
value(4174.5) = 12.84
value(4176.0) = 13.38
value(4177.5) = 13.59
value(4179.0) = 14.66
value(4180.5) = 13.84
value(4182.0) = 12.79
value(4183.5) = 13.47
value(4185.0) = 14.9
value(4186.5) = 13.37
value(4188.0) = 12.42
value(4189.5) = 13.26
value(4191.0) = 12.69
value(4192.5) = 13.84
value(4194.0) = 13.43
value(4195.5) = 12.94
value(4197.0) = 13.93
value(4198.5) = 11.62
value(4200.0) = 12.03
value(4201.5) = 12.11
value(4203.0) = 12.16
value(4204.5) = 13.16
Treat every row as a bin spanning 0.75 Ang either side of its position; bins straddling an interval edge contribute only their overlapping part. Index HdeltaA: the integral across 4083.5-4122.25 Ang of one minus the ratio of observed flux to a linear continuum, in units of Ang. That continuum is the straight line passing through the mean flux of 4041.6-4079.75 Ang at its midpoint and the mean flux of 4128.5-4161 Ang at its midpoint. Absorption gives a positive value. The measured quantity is 0.9 Ang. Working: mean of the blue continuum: 13.1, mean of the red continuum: 13.7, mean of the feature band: 13.1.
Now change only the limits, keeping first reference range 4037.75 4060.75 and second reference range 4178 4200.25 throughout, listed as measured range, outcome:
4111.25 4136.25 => -0.97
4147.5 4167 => -0.65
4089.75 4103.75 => 1.28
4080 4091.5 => -0.67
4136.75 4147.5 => -0.67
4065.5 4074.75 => 0.09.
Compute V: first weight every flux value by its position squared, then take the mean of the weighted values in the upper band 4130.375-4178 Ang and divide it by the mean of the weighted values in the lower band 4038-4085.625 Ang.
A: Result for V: 1.1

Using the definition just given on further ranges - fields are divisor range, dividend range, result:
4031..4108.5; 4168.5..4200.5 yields 1.08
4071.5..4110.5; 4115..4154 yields 1.10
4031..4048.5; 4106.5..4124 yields 1.15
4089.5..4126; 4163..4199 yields 1.06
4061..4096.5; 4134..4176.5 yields 1.06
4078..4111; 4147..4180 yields 1.09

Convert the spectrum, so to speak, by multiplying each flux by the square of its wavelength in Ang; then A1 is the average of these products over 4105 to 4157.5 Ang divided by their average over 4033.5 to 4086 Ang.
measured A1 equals 1.09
